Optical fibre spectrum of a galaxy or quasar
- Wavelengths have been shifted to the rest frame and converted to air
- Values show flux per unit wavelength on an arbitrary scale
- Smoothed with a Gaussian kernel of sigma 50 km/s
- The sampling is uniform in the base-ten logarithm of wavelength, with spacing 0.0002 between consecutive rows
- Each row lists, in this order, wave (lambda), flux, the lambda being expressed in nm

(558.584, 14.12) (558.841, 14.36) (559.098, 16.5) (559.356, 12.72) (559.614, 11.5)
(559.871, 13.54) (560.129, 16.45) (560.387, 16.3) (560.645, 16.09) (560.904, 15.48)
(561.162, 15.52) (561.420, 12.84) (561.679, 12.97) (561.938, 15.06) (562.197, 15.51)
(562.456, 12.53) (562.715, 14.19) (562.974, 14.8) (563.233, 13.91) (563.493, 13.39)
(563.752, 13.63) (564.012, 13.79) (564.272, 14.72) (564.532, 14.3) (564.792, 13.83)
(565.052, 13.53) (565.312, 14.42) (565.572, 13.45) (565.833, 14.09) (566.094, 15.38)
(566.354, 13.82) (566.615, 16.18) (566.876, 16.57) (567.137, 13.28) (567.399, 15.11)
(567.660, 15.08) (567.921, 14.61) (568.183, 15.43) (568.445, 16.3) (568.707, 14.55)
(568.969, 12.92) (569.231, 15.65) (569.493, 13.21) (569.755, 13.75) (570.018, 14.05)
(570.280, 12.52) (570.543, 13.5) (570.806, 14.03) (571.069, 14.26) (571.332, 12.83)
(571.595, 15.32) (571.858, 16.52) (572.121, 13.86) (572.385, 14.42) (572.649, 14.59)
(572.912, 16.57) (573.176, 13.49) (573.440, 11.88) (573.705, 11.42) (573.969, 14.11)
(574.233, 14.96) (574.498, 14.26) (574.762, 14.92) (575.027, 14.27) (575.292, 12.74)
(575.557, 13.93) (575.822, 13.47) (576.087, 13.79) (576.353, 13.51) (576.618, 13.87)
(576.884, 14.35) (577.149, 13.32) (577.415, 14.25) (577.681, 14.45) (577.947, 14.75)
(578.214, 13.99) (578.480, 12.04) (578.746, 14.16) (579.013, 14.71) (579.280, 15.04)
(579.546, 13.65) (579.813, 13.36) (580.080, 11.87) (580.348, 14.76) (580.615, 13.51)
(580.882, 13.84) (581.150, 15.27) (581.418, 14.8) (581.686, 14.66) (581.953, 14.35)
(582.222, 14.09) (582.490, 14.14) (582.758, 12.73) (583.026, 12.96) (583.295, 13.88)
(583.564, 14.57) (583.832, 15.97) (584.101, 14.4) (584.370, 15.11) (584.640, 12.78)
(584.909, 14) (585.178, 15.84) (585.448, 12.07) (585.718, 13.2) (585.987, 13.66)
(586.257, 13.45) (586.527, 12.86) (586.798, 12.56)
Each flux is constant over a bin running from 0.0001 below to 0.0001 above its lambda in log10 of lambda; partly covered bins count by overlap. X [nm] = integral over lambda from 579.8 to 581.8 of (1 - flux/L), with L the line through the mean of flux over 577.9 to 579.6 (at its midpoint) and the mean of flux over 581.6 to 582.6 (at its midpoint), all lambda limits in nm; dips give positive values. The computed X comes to 0.02 nm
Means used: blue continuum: 14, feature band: 14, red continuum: 14.3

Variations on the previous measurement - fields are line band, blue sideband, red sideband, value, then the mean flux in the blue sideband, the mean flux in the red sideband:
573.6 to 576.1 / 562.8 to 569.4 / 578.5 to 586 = 0.08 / 14.5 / 14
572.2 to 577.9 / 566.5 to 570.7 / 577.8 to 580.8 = 0.06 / 14.5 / 13.8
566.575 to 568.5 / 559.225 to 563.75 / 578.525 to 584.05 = -0.14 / 14.3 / 14.1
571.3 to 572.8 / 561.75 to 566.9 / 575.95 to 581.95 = -0.06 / 14.3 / 14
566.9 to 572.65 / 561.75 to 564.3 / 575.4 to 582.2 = -0.14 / 14.1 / 14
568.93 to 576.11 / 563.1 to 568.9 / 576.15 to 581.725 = 0.13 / 14.5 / 14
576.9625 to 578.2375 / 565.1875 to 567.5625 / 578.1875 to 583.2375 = -0.01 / 14.7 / 13.9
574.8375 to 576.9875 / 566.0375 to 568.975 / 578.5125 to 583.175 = 0.09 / 15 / 14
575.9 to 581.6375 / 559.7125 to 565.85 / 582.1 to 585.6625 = 0.05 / 14.3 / 14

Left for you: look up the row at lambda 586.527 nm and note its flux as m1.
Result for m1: 12.86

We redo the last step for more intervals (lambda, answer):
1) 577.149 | 13.32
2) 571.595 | 15.32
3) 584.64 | 12.78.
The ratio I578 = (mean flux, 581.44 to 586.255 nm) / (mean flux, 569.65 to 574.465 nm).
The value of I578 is 1.00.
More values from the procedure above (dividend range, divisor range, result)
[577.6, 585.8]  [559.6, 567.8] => 0.97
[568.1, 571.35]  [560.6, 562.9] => 0.98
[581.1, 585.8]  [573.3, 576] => 1.04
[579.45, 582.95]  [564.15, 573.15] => 0.96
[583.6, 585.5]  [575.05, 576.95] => 1.05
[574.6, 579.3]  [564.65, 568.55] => 0.95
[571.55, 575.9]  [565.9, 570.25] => 0.96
